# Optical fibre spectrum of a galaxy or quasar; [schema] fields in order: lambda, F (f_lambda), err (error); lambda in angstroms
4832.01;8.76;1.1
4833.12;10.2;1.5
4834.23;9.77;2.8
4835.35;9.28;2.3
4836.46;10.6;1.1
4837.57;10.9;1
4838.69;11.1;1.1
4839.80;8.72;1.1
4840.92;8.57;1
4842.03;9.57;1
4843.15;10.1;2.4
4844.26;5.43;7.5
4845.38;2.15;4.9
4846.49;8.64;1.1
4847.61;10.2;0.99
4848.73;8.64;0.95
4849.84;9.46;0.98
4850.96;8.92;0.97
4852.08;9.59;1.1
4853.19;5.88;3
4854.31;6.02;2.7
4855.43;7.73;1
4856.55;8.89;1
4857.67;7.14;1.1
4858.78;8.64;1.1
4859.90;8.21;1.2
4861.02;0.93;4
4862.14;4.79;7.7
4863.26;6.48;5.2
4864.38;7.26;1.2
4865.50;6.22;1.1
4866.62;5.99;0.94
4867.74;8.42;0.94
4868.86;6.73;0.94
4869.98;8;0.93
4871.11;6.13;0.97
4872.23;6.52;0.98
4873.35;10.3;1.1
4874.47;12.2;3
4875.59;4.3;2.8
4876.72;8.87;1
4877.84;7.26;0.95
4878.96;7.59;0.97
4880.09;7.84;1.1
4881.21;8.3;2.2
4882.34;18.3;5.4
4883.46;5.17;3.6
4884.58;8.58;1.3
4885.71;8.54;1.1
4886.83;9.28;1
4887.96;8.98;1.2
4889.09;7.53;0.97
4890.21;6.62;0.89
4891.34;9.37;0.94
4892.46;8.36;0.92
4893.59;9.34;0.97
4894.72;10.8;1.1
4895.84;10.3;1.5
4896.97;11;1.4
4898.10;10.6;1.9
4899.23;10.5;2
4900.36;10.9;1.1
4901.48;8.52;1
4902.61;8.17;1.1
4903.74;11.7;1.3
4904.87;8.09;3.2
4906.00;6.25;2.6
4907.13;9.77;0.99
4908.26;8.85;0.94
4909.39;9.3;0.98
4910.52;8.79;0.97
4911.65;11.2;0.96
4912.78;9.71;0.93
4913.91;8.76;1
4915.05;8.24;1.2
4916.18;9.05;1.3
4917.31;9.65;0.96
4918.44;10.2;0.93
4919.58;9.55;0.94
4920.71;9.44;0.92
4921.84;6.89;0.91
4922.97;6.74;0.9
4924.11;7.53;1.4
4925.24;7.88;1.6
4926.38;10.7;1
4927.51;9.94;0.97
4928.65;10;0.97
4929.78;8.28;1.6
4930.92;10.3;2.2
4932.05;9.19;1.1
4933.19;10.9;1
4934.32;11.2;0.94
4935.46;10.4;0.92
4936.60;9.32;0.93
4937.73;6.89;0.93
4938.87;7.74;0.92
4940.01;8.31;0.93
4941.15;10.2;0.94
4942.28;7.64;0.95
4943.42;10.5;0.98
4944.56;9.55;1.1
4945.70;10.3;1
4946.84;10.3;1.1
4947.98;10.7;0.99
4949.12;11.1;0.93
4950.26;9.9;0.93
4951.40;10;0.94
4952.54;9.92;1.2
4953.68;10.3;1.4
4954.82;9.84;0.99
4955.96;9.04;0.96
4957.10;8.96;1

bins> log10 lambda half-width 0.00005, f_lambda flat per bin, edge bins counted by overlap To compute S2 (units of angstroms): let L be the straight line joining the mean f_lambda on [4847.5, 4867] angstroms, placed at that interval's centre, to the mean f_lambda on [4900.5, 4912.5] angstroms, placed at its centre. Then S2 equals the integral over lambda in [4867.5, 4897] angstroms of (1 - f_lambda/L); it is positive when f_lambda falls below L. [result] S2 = -1.6 angstroms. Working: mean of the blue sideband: 7.22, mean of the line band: 8.65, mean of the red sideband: 9.15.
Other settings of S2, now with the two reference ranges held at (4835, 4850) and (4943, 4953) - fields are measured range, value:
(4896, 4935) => 1.7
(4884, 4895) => 0.9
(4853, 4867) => 3.9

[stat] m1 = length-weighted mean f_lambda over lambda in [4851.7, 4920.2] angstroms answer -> 8.46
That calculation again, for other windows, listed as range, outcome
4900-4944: 9.14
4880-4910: 9.32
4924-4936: 9.75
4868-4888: 8.48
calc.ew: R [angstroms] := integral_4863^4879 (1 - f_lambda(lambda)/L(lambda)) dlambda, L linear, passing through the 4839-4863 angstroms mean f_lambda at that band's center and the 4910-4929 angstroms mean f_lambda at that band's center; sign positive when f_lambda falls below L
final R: 1.00 angstroms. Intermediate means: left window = 7.56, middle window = 7.5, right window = 9.06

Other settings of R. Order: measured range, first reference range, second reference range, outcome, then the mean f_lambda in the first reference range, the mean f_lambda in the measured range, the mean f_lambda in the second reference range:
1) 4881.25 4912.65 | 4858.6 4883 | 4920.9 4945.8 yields -4.4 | 7.67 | 9.42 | 9.09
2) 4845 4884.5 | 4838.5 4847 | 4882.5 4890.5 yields 2.3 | 7.9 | 7.69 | 8.39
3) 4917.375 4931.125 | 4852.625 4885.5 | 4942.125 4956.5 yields 0.4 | 7.56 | 8.94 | 9.99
